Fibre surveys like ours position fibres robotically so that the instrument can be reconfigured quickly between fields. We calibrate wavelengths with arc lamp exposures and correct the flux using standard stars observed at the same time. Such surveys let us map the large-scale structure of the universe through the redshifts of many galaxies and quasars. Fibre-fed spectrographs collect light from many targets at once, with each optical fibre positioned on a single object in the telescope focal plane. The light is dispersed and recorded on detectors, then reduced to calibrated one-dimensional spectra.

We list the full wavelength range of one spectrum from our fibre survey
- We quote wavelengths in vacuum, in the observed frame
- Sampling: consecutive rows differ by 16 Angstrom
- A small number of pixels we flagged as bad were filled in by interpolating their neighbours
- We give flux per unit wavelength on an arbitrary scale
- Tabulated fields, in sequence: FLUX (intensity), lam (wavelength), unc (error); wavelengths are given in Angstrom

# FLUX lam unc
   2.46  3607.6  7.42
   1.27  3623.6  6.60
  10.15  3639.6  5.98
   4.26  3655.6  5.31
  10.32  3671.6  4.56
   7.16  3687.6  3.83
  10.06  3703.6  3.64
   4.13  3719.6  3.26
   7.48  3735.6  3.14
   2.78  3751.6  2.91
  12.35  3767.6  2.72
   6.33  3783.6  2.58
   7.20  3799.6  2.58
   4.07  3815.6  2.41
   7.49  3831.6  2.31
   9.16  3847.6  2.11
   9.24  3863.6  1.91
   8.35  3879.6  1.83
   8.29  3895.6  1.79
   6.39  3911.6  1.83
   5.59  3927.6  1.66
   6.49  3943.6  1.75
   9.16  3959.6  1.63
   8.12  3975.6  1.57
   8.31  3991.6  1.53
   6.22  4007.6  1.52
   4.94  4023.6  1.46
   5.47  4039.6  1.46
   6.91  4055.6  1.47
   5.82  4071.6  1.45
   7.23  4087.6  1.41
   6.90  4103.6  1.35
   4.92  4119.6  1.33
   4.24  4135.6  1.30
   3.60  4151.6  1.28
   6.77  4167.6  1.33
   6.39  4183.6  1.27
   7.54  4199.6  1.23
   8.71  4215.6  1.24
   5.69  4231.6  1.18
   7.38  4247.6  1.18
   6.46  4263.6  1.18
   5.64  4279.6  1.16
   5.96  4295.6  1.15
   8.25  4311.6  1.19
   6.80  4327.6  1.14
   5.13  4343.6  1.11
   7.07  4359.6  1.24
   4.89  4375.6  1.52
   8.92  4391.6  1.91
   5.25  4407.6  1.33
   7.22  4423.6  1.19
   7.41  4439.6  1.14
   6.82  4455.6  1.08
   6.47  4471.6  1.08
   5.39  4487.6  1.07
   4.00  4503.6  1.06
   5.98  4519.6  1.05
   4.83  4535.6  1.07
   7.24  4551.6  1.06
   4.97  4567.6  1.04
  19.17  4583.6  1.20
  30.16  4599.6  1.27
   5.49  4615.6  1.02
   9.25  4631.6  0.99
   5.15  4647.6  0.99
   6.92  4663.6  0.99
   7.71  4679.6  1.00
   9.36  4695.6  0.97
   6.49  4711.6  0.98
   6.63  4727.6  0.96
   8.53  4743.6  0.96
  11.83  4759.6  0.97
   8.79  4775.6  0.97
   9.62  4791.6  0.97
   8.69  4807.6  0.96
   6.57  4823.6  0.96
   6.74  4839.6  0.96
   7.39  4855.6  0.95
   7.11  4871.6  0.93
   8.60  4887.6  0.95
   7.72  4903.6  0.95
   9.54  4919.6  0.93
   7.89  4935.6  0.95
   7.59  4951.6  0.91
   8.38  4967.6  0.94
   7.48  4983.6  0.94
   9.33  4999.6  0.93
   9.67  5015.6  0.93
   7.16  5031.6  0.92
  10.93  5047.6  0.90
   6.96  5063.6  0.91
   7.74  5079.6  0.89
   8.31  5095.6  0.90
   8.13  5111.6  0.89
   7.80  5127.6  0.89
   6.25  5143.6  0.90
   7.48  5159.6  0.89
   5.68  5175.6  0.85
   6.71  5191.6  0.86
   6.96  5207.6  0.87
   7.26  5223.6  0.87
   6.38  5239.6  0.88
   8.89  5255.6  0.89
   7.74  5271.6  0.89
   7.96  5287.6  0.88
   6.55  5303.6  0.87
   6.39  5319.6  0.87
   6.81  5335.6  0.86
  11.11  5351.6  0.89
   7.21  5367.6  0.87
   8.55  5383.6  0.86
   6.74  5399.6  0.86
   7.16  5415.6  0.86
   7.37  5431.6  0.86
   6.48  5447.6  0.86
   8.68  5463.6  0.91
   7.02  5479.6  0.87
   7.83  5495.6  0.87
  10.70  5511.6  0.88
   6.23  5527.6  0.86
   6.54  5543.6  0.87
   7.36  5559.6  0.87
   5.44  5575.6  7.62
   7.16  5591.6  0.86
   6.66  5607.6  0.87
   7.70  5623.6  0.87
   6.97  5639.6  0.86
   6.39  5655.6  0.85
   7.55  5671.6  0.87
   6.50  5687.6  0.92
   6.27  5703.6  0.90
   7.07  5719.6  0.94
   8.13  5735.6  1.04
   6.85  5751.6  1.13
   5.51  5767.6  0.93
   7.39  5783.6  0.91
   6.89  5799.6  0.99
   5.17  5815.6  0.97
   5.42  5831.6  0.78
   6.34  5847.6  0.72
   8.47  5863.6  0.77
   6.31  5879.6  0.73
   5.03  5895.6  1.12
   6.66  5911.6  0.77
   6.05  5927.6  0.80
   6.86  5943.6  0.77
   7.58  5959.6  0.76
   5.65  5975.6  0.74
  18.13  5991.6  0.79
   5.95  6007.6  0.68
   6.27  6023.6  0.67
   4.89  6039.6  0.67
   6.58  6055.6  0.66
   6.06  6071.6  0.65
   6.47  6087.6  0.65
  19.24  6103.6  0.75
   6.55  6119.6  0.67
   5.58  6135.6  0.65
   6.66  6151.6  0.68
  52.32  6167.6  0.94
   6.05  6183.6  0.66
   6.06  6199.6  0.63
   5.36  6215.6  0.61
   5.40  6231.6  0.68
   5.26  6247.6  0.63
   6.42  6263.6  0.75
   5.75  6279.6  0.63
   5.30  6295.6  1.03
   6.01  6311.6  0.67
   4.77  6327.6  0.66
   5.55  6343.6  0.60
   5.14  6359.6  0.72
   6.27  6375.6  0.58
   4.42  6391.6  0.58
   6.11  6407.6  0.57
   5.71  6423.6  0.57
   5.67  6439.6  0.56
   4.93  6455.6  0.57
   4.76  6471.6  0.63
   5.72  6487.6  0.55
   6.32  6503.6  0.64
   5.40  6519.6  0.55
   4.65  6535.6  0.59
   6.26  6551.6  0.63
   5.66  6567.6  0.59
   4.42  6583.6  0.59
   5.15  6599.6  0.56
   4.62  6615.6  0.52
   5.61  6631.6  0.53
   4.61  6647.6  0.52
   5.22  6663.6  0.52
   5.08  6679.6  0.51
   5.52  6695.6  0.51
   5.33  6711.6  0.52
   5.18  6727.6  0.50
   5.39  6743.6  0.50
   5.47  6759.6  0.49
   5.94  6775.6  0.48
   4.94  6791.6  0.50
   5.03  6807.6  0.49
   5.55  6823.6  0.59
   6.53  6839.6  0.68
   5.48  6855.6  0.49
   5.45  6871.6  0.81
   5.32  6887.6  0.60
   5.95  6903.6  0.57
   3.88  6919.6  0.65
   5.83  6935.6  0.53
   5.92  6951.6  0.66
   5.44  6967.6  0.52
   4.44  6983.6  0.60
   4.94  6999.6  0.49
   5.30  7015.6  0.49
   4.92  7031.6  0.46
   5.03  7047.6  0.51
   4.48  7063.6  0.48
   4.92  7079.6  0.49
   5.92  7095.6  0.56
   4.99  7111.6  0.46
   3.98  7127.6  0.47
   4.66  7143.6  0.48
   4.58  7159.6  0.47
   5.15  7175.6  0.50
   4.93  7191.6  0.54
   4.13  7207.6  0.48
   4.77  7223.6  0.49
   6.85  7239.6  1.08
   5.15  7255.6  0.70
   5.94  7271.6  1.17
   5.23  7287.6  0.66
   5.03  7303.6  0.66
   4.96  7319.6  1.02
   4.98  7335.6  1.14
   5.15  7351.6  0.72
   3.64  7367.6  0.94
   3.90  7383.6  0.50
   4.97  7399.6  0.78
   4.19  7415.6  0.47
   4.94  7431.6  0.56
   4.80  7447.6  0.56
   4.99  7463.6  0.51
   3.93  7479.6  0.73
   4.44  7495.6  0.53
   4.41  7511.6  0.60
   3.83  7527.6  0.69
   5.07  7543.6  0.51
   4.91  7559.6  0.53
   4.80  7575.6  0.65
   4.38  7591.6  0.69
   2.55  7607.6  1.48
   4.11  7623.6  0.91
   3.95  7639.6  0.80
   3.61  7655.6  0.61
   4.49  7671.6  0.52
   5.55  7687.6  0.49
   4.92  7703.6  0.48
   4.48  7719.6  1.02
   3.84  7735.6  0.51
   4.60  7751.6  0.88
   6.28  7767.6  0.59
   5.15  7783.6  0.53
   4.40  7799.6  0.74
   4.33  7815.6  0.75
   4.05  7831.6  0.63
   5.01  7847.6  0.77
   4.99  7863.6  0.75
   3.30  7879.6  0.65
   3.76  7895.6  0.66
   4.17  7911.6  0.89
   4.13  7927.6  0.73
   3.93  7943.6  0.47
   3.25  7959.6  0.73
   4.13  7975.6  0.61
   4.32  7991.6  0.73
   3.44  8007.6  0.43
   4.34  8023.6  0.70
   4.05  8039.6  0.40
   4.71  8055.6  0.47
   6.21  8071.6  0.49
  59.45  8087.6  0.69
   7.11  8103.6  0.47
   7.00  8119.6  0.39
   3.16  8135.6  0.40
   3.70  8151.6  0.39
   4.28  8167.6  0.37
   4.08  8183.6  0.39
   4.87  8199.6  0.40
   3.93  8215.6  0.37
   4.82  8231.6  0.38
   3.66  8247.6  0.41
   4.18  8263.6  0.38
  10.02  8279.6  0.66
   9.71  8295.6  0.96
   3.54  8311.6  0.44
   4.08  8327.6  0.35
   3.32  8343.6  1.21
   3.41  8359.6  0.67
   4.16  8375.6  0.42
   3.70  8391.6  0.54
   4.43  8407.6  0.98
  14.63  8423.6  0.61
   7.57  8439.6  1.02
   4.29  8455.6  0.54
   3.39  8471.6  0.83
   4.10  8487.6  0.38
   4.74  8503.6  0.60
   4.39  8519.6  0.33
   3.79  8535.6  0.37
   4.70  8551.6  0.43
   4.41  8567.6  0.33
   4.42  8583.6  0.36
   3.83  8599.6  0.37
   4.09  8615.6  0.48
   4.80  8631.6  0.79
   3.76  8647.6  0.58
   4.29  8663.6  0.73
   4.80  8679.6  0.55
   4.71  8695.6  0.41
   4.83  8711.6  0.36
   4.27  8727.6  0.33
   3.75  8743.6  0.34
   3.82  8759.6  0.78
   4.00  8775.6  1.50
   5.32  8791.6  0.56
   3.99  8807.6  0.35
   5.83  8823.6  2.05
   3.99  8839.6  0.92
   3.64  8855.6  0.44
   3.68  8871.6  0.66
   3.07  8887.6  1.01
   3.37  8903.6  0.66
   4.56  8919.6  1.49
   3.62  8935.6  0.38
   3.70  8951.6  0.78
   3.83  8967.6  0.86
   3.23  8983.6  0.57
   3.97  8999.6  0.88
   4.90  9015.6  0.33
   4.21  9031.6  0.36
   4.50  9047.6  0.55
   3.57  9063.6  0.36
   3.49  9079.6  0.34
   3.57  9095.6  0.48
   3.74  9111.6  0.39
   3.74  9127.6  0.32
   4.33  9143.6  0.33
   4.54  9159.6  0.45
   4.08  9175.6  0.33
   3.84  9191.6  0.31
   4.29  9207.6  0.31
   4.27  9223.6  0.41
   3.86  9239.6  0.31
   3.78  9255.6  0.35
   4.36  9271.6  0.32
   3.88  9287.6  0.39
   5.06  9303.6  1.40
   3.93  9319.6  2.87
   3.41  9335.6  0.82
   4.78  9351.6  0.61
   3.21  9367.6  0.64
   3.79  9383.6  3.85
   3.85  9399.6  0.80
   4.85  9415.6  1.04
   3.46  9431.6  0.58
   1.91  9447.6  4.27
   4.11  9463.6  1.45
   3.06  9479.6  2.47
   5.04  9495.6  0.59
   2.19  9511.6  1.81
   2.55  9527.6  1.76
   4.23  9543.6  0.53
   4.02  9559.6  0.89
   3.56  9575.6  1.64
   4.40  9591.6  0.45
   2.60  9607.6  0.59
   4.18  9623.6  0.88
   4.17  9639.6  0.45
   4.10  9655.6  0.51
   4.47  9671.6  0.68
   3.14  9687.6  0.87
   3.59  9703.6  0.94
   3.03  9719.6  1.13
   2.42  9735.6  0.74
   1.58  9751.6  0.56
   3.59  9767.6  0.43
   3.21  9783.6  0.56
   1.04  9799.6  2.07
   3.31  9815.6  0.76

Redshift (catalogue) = 0.23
